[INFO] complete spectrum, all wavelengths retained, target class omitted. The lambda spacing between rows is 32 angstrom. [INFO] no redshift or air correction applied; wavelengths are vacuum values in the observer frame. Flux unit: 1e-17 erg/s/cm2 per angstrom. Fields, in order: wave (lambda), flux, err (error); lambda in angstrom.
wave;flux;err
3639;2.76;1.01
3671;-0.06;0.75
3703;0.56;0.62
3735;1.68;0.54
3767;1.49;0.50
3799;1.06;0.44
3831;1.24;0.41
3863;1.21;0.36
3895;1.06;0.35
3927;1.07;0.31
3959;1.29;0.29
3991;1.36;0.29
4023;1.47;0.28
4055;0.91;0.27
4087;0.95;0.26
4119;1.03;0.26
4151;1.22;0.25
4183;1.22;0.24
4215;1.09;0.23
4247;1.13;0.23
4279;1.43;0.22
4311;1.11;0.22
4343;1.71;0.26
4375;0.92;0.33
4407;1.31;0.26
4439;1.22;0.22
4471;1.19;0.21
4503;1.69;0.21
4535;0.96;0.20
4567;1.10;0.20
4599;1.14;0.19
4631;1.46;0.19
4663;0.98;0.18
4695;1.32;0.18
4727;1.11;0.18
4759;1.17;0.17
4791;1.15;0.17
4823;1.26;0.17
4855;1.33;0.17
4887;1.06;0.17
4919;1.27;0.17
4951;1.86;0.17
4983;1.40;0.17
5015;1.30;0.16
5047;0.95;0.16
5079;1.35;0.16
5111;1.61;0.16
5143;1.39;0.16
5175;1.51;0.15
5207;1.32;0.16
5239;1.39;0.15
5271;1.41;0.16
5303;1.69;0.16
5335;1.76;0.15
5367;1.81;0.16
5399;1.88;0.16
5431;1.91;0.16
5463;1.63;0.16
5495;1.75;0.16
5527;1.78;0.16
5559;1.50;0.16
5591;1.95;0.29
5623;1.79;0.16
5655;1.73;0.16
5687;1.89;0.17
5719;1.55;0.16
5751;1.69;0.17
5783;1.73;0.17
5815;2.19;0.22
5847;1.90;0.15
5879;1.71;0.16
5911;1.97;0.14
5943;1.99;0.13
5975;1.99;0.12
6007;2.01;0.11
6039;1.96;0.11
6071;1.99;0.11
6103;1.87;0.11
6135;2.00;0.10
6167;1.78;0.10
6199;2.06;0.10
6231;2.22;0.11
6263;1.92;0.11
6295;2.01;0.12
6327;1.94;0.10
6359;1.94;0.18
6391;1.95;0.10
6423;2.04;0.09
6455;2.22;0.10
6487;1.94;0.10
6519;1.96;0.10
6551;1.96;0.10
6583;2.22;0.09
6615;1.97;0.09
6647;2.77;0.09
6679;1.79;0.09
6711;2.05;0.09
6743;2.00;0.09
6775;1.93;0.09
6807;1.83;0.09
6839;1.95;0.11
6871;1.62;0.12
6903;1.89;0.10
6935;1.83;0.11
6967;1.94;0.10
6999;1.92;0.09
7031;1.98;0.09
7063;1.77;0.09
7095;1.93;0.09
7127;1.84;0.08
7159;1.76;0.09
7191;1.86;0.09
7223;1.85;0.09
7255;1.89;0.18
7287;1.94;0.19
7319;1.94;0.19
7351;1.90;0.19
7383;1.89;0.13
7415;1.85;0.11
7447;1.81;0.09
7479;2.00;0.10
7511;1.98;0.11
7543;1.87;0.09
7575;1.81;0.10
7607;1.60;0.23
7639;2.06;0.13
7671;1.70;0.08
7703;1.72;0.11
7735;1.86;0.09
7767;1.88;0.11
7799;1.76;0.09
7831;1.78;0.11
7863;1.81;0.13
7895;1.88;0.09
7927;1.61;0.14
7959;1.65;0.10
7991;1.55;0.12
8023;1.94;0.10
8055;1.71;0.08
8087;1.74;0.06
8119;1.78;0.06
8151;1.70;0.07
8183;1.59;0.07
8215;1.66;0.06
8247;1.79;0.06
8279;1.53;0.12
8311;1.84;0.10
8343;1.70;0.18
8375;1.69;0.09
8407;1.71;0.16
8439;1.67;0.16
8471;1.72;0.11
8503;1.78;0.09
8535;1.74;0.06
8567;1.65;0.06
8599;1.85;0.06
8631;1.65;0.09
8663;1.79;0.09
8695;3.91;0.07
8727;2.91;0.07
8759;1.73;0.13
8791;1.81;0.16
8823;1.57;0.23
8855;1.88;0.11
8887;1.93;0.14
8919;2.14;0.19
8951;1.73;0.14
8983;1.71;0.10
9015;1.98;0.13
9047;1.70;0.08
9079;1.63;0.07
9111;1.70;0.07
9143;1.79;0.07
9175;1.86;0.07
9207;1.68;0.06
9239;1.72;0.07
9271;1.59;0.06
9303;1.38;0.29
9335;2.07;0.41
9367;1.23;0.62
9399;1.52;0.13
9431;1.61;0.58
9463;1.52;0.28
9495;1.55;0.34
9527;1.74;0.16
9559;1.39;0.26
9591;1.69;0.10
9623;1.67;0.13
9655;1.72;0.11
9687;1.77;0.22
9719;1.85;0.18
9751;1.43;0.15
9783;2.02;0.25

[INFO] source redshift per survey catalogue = 0.33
